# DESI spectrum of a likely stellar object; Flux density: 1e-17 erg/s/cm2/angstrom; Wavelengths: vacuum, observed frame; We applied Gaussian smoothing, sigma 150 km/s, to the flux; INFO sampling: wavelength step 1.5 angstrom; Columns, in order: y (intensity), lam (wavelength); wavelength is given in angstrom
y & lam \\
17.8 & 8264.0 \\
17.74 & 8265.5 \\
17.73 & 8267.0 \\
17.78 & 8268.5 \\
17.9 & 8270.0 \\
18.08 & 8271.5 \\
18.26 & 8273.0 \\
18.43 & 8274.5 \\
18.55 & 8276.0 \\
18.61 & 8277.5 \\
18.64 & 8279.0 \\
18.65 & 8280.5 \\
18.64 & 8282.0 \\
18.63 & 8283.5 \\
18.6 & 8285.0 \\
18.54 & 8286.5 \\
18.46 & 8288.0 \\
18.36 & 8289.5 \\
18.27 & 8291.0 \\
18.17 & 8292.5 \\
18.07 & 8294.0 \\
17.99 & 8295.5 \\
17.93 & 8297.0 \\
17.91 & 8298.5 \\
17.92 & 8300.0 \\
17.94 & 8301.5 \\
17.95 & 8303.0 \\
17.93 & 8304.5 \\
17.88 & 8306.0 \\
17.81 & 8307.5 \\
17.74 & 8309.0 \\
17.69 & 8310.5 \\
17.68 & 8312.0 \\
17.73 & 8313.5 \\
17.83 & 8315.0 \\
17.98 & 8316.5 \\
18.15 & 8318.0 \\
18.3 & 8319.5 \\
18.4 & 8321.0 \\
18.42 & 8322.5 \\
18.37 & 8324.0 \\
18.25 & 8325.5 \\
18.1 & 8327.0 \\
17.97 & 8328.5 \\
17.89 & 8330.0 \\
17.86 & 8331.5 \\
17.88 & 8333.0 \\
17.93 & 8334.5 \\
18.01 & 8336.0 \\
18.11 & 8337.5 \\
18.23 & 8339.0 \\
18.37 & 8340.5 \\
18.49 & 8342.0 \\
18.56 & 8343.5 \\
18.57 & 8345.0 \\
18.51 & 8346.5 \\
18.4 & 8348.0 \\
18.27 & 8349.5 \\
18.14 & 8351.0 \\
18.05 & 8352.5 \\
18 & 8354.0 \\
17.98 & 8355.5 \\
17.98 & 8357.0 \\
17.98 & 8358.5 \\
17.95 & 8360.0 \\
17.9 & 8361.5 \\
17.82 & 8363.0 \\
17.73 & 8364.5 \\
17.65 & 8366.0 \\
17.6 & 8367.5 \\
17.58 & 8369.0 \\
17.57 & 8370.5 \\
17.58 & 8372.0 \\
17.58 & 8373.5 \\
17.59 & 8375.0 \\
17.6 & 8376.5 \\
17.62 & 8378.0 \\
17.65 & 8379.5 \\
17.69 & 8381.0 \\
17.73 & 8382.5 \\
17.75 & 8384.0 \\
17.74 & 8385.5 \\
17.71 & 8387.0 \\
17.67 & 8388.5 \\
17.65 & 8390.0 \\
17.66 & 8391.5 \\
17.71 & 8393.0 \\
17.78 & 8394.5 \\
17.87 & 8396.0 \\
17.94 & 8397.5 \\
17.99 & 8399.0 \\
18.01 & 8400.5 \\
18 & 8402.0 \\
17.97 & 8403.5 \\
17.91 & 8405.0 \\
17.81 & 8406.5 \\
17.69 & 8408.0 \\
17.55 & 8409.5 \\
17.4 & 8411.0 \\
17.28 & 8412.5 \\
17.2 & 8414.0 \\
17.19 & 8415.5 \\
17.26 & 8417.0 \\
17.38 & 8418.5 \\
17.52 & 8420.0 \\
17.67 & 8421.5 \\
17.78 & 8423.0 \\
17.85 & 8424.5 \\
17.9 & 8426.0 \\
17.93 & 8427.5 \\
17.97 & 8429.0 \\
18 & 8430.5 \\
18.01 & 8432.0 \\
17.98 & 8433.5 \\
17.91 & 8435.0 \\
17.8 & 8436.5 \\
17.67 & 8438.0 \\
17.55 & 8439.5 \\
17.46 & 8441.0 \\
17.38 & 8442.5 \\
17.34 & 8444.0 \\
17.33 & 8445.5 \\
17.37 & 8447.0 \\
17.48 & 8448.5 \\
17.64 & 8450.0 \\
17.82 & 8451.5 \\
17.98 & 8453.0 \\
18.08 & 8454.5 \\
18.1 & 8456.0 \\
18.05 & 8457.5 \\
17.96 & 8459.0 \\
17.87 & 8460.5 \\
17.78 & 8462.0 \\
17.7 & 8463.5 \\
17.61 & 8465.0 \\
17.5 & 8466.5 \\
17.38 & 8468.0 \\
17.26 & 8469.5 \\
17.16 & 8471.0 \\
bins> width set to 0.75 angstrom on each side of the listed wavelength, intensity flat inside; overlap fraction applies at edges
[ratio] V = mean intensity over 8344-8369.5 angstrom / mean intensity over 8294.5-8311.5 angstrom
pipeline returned 1.0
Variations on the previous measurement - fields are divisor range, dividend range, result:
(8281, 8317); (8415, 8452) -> 0.98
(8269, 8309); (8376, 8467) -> 0.97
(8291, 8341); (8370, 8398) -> 0.98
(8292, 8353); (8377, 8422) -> 0.98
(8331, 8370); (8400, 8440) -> 0.98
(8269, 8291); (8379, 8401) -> 0.96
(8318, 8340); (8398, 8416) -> 0.98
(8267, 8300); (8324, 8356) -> 0.99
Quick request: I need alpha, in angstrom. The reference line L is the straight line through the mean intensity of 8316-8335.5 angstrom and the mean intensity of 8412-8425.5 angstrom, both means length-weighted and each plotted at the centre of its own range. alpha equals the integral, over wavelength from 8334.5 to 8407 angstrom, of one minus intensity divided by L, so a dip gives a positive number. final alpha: -0.4 angstrom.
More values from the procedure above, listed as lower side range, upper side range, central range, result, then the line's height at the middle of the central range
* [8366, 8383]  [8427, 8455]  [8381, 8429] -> -0.1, 17.7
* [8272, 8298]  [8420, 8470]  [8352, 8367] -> 0.2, 18.1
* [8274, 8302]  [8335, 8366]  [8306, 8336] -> 0.4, 18.2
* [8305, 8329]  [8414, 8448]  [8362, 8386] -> 0.2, 17.8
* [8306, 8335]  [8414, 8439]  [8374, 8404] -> 0.1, 17.8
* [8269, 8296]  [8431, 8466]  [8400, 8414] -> 0.2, 17.9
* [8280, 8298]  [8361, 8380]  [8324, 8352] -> -0.4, 17.9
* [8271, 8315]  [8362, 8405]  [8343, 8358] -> -0.3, 17.9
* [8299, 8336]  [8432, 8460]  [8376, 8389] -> 0.1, 17.9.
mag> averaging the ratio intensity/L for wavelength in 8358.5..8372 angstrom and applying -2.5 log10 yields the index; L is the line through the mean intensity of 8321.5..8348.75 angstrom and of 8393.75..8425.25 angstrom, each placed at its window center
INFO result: 0.02 mag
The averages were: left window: 18.2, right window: 17.7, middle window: 17.7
